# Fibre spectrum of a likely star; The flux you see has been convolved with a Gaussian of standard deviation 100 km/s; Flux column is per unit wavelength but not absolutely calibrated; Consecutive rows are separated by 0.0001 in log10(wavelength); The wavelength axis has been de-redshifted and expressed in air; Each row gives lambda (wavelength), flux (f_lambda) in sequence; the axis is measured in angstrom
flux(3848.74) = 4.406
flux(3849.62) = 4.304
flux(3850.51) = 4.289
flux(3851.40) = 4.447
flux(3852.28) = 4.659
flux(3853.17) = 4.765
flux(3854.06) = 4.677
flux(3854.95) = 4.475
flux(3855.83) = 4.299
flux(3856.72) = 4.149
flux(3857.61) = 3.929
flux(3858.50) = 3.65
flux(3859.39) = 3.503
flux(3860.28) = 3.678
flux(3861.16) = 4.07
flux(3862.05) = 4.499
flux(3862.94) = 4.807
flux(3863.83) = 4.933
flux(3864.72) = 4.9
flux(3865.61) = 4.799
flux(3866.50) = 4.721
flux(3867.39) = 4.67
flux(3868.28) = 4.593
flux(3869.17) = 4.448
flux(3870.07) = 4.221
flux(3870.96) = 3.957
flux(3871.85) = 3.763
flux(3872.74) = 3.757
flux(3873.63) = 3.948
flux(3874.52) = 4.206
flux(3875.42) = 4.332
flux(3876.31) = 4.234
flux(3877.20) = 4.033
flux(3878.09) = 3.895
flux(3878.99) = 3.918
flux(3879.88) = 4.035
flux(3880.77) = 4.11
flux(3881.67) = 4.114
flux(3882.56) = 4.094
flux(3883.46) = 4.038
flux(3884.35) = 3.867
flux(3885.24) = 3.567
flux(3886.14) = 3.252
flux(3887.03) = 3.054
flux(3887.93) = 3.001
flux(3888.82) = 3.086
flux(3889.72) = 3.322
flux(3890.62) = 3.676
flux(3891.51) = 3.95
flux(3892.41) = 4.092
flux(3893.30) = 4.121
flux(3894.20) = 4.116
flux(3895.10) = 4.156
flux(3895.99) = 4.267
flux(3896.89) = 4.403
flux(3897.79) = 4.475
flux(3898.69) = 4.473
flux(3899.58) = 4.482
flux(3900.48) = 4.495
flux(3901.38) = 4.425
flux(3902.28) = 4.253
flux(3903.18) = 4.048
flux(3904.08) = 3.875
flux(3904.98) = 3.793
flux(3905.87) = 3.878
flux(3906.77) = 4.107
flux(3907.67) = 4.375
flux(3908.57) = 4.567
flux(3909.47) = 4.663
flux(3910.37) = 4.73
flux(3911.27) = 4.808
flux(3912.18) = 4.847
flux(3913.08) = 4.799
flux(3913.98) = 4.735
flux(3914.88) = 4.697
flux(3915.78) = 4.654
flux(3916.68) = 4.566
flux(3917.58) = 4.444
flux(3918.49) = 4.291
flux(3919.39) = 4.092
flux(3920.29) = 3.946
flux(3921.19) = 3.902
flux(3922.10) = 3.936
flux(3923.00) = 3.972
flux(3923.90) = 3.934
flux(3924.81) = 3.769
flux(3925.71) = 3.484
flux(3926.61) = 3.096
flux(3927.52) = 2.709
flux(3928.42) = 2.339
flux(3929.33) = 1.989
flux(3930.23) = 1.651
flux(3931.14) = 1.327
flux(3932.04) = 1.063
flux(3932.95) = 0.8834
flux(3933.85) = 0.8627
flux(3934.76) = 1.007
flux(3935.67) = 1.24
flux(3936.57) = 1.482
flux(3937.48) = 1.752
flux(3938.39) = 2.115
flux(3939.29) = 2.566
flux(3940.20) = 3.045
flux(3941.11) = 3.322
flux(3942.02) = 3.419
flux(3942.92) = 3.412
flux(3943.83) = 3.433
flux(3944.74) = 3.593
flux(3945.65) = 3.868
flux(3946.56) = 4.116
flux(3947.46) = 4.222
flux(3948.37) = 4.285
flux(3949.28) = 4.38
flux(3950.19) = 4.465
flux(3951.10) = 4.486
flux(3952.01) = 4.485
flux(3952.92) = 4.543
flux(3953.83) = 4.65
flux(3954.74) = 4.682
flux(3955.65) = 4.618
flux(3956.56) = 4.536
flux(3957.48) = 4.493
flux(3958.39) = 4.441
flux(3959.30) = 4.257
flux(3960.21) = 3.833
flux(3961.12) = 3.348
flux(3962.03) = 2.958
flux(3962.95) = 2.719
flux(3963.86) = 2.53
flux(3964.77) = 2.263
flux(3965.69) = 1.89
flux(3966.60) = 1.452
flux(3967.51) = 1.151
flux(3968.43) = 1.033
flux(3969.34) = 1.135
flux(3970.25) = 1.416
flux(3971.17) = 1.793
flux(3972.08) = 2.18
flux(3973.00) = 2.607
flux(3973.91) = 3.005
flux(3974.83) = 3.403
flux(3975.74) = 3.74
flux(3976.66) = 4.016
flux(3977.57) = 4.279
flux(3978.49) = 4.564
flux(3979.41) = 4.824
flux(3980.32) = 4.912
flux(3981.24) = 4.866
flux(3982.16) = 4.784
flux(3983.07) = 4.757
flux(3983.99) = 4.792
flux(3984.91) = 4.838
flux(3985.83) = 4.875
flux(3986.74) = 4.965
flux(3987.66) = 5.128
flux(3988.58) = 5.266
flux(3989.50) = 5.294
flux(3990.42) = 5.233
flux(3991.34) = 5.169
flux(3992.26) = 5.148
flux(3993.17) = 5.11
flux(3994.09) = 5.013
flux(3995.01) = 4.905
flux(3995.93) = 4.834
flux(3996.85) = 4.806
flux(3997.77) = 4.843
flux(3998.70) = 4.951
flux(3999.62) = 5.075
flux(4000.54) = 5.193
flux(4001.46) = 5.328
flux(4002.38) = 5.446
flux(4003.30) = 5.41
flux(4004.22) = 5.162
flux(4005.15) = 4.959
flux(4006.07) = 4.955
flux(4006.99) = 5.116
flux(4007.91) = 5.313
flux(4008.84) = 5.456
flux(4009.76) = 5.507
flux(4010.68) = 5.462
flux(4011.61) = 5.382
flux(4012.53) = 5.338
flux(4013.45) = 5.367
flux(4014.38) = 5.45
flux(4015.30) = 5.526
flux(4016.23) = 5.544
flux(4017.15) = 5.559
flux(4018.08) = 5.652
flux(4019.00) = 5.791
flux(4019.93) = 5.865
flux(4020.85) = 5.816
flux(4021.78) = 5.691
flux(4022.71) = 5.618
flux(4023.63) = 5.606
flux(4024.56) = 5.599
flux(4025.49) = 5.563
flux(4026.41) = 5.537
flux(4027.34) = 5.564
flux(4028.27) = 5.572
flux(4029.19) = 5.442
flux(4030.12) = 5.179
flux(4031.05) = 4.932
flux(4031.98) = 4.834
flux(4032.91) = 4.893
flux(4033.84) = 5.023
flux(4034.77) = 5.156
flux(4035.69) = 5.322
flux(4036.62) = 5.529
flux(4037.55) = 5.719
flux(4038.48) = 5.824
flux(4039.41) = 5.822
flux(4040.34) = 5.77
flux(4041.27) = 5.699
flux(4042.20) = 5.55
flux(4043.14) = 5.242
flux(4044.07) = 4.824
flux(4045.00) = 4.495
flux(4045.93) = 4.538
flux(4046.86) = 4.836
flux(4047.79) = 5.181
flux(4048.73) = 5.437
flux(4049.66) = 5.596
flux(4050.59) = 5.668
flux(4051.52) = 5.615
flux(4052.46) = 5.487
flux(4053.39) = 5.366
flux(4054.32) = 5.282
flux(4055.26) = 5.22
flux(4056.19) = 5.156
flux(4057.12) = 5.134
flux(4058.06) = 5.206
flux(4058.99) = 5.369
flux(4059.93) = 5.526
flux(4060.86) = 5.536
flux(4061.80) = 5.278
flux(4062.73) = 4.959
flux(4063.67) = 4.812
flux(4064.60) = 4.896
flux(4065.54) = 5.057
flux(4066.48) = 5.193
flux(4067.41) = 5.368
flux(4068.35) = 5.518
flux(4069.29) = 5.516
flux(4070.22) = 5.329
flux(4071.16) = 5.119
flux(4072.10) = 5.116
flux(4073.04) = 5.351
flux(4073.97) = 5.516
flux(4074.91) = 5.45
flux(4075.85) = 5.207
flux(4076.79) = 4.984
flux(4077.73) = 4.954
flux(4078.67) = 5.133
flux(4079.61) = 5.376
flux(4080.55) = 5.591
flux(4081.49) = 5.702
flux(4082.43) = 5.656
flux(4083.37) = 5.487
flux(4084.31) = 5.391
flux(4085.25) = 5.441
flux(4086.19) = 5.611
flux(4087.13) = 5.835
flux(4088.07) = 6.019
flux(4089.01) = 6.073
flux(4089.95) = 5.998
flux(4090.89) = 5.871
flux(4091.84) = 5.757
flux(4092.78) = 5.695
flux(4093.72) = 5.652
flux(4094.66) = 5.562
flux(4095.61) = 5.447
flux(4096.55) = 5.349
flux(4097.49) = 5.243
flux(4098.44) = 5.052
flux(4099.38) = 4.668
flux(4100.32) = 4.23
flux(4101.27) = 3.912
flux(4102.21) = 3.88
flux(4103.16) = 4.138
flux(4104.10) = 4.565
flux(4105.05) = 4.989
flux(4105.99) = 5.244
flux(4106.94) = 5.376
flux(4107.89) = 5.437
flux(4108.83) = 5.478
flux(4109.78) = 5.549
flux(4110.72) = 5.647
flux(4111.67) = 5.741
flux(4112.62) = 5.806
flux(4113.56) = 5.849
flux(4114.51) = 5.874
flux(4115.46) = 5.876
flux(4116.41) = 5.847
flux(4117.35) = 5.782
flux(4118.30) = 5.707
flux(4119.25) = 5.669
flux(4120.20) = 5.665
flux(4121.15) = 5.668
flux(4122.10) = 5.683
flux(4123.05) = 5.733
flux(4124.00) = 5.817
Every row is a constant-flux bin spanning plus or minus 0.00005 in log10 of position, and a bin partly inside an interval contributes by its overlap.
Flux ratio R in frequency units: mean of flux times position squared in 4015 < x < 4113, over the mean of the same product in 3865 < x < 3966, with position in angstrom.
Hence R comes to 1.54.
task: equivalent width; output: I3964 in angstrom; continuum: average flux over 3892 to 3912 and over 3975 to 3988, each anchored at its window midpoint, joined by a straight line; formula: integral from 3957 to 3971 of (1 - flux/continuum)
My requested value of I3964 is 6.1 angstrom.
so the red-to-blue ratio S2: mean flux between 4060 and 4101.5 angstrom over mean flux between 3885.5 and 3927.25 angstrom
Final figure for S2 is 1.30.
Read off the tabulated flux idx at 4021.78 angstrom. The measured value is 5.691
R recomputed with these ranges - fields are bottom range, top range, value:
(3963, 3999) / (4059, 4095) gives 1.47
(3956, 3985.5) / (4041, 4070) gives 1.63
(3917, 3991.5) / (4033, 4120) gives 1.65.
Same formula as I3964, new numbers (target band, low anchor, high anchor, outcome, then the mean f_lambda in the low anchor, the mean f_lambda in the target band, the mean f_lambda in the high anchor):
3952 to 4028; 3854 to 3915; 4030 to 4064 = 6.1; 4.17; 4.52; 5.27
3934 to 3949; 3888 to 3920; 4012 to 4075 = 5.5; 4.26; 2.91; 5.36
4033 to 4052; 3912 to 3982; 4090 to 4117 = -3.4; 3.31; 5.33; 5.29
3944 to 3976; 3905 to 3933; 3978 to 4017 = 7.8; 3.73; 3.33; 5.12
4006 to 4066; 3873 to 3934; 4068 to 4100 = -4.2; 3.81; 5.36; 5.46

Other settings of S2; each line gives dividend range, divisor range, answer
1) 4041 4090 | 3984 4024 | 1.01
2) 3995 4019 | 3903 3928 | 1.26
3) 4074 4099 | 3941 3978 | 1.63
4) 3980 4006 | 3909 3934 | 1.42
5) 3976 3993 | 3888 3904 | 1.19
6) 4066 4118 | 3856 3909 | 1.31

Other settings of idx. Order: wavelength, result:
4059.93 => 5.526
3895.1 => 4.156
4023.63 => 5.606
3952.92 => 4.543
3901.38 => 4.425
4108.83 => 5.478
